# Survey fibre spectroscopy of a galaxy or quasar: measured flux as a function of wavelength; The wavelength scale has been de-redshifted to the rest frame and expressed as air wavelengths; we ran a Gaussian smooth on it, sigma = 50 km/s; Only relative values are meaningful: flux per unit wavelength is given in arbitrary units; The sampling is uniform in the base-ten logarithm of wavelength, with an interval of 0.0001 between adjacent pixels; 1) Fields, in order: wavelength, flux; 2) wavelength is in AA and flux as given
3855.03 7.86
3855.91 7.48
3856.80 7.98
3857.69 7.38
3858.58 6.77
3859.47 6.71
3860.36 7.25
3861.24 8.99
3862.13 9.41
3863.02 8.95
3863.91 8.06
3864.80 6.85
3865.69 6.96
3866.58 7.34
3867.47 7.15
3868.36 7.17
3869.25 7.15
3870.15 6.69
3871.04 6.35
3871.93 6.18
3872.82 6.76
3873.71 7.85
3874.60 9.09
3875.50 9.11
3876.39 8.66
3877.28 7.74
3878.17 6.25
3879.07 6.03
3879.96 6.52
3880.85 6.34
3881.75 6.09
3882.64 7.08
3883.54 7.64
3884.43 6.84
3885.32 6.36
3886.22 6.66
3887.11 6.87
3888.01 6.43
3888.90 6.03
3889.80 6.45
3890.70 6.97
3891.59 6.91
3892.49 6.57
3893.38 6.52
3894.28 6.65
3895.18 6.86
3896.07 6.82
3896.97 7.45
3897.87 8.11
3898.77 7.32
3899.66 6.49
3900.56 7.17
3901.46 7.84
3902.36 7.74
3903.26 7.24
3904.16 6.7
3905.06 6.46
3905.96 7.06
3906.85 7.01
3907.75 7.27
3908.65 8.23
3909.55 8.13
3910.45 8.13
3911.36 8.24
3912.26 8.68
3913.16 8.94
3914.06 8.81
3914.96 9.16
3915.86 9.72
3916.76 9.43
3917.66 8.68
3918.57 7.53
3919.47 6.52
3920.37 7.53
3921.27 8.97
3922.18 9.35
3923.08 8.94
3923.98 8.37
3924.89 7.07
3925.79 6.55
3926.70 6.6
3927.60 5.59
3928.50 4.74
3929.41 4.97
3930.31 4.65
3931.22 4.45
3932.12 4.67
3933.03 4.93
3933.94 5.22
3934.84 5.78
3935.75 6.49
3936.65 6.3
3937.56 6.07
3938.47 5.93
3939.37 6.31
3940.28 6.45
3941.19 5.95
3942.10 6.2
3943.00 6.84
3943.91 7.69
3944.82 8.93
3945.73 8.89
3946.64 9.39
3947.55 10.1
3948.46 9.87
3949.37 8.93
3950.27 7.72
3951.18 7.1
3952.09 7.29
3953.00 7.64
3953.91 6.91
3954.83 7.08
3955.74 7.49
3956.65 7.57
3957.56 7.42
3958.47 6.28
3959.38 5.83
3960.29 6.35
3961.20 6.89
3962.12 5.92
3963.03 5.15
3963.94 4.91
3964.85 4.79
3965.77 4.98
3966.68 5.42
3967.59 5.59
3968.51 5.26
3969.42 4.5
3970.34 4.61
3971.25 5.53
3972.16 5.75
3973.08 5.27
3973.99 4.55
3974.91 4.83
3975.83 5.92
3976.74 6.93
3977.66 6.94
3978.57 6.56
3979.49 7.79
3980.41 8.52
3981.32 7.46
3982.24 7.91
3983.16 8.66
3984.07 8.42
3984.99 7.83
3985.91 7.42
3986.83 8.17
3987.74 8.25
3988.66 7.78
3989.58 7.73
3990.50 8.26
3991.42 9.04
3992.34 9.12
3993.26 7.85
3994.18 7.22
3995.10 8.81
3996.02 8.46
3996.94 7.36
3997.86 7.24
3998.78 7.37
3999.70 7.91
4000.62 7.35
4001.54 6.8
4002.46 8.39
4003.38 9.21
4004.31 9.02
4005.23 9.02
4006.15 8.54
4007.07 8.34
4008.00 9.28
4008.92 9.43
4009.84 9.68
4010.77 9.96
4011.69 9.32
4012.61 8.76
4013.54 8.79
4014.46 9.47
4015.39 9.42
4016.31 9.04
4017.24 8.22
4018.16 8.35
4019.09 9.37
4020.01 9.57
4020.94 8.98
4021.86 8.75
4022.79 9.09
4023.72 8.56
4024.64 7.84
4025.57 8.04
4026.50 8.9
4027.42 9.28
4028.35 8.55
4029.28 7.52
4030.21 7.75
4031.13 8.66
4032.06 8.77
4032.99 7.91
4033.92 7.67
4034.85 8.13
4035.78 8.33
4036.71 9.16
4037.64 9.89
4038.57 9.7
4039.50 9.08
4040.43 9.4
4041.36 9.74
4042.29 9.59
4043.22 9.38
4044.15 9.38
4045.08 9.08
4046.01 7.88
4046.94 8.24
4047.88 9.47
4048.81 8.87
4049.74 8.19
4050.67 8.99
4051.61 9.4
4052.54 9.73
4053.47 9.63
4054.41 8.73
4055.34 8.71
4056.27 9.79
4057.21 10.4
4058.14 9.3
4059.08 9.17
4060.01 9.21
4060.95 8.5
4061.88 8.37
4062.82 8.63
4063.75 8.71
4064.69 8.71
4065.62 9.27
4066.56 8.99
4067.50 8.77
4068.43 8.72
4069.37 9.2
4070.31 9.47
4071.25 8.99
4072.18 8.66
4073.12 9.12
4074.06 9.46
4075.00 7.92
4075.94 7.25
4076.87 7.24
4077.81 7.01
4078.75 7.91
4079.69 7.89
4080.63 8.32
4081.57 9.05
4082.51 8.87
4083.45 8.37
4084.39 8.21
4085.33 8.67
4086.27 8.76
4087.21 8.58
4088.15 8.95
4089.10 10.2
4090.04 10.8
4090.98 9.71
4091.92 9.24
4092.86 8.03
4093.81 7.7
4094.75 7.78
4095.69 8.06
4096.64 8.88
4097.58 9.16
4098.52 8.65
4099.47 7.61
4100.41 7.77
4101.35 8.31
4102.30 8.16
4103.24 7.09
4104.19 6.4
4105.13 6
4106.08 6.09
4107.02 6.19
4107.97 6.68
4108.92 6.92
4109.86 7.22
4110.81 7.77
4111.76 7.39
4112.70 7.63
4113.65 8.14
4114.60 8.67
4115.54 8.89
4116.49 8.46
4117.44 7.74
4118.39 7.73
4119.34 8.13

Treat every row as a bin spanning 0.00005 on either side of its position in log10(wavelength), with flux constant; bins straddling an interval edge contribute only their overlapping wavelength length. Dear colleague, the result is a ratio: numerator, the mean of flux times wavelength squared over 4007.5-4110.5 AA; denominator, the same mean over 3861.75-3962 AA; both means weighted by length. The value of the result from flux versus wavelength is 1.29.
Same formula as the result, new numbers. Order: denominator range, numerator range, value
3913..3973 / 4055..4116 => 1.32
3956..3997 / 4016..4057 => 1.34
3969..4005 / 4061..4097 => 1.23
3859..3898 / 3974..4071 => 1.29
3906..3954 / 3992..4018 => 1.21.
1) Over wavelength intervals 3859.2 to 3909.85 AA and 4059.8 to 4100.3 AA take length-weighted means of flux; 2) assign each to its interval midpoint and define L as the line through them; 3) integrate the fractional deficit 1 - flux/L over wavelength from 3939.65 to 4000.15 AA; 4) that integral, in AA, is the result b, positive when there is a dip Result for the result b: 5.5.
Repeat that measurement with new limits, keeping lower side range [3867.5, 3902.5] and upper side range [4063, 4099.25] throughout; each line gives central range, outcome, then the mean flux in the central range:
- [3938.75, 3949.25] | -0.5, 7.88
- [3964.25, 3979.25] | 4.4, 5.49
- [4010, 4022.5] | -1.5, 9.09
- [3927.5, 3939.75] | 3.3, 5.43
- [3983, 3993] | -0.4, 8.22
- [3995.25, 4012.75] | -1.1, 8.5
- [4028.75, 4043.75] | -0.9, 8.79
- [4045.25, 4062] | -1.2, 9.05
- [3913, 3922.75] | -1.8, 8.6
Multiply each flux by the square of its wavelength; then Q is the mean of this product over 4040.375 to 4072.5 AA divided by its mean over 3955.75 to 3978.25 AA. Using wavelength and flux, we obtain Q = 1.65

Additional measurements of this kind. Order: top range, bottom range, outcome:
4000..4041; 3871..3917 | 1.27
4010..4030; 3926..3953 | 1.37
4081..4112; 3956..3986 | 1.37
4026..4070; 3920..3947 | 1.42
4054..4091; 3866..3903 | 1.38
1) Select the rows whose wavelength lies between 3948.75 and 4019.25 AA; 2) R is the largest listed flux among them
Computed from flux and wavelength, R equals 9.96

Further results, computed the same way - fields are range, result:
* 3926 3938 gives 6.6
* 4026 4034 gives 9.28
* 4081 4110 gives 10.8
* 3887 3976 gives 10.1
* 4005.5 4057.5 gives 10.4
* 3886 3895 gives 6.97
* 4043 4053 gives 9.73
